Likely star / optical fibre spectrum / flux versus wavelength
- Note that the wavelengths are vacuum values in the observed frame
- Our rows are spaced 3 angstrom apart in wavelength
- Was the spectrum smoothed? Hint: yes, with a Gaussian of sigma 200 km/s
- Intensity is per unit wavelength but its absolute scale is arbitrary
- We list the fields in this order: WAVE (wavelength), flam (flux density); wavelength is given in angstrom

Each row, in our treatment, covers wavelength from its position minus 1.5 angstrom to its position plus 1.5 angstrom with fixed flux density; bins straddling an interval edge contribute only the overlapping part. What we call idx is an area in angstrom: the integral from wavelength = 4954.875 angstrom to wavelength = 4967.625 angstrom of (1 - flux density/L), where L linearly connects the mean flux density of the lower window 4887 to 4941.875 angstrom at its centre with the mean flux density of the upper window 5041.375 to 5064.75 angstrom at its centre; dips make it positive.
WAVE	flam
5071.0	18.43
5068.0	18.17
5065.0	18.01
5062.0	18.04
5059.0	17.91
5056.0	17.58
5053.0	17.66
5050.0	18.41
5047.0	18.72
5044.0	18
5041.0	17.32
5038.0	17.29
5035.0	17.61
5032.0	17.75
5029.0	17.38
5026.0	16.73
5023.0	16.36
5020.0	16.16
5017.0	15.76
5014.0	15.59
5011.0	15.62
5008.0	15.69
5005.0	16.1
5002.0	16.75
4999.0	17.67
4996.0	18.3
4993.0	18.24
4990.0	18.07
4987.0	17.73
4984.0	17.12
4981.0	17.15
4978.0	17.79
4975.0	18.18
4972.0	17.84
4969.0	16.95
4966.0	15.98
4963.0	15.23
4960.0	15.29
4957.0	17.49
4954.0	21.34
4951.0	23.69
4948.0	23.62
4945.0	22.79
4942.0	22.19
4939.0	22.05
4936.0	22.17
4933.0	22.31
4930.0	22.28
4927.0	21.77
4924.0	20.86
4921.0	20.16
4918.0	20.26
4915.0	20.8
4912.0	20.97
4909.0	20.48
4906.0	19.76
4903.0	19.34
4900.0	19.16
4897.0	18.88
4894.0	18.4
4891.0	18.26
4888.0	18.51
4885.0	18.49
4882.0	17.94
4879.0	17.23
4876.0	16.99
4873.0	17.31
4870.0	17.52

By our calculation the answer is 2.2 angstrom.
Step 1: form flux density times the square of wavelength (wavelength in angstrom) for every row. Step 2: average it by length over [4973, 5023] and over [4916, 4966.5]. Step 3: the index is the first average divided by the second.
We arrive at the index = 0.8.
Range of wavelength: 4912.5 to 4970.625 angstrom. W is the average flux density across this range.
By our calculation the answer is 20.4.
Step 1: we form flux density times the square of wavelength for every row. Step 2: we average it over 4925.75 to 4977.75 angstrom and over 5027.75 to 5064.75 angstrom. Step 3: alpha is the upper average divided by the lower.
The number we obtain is 0.93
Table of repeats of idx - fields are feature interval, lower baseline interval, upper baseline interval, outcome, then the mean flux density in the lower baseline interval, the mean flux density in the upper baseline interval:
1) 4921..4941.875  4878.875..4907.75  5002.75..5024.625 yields -4.7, 18.7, 15.9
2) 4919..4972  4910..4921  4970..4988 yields -2.9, 20.6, 17.6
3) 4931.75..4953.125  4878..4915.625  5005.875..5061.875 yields -4.9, 19.1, 17.1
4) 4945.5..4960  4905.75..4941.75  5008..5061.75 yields -0.6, 21.2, 17.1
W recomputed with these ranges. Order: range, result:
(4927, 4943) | 22.2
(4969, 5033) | 17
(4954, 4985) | 17.1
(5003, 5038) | 16.5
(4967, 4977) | 17.6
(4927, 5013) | 18.8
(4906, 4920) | 20.5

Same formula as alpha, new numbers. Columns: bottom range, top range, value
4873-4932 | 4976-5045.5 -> 0.91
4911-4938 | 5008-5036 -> 0.80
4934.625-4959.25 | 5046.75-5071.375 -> 0.87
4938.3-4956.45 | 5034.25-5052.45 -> 0.83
